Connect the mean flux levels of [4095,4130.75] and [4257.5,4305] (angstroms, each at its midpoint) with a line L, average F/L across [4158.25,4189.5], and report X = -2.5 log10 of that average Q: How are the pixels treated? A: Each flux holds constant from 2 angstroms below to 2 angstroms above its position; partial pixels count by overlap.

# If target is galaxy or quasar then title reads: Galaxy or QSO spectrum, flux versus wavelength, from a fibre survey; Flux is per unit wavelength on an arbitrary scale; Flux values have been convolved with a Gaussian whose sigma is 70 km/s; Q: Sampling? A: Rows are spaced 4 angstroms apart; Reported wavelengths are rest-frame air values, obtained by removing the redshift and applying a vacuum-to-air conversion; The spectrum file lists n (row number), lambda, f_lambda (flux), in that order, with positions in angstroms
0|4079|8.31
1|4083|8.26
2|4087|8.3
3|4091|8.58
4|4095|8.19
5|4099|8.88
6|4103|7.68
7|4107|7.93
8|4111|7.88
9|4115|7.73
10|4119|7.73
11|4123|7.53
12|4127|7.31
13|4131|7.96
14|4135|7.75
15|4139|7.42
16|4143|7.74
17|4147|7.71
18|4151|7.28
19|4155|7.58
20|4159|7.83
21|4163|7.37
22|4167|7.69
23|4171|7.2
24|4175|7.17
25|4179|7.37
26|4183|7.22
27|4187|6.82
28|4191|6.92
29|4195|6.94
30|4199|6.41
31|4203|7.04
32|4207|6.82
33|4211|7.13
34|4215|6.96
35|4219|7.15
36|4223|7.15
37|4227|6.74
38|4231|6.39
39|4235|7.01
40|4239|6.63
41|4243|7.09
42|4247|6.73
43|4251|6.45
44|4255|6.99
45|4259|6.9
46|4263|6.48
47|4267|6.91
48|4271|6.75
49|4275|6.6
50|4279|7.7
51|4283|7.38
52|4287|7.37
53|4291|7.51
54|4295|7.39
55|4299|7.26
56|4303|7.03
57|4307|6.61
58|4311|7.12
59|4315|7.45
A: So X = 0.04 mag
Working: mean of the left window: 7.86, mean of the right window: 7.11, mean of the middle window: 7.31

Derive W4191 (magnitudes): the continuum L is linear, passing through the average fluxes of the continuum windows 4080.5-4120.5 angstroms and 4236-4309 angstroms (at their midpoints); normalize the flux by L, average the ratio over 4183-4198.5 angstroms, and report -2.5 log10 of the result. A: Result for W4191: 0.096 mag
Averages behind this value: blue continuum 8.12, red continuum 6.99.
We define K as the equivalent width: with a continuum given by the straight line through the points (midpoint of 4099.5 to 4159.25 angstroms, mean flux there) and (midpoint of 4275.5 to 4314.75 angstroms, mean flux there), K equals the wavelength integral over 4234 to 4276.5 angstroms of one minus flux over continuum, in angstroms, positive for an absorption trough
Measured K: 3.4 angstroms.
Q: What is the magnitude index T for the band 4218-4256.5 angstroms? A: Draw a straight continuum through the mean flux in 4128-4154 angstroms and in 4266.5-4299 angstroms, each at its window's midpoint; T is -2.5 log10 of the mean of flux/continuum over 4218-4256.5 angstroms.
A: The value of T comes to 0.08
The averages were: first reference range 7.63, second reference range 7.22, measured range 6.82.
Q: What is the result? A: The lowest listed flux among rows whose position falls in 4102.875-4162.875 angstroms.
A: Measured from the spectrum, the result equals 7.28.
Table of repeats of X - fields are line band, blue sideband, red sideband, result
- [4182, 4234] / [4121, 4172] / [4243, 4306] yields 0.06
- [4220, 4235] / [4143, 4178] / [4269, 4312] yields 0.08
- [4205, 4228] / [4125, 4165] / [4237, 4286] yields 0.02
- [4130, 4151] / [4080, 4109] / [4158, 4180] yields 0.01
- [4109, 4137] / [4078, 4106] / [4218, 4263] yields 0.04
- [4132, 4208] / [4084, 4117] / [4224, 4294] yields 0.05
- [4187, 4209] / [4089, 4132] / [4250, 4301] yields 0.10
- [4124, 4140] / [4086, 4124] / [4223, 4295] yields 0.03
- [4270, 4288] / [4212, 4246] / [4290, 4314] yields -0.02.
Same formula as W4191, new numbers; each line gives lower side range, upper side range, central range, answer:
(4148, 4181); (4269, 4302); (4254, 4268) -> 0.07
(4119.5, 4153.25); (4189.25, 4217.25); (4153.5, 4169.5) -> -0.04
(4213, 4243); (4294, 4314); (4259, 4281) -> 0.02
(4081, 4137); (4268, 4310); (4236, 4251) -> 0.09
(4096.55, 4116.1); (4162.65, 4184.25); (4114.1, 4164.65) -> 0.01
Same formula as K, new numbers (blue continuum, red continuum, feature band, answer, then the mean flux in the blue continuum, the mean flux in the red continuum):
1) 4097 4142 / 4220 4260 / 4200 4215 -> 0.27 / 7.8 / 6.81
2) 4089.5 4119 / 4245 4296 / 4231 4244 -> 0.73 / 8.09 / 7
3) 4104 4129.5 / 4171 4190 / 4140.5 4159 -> -0.49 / 7.69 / 7.14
